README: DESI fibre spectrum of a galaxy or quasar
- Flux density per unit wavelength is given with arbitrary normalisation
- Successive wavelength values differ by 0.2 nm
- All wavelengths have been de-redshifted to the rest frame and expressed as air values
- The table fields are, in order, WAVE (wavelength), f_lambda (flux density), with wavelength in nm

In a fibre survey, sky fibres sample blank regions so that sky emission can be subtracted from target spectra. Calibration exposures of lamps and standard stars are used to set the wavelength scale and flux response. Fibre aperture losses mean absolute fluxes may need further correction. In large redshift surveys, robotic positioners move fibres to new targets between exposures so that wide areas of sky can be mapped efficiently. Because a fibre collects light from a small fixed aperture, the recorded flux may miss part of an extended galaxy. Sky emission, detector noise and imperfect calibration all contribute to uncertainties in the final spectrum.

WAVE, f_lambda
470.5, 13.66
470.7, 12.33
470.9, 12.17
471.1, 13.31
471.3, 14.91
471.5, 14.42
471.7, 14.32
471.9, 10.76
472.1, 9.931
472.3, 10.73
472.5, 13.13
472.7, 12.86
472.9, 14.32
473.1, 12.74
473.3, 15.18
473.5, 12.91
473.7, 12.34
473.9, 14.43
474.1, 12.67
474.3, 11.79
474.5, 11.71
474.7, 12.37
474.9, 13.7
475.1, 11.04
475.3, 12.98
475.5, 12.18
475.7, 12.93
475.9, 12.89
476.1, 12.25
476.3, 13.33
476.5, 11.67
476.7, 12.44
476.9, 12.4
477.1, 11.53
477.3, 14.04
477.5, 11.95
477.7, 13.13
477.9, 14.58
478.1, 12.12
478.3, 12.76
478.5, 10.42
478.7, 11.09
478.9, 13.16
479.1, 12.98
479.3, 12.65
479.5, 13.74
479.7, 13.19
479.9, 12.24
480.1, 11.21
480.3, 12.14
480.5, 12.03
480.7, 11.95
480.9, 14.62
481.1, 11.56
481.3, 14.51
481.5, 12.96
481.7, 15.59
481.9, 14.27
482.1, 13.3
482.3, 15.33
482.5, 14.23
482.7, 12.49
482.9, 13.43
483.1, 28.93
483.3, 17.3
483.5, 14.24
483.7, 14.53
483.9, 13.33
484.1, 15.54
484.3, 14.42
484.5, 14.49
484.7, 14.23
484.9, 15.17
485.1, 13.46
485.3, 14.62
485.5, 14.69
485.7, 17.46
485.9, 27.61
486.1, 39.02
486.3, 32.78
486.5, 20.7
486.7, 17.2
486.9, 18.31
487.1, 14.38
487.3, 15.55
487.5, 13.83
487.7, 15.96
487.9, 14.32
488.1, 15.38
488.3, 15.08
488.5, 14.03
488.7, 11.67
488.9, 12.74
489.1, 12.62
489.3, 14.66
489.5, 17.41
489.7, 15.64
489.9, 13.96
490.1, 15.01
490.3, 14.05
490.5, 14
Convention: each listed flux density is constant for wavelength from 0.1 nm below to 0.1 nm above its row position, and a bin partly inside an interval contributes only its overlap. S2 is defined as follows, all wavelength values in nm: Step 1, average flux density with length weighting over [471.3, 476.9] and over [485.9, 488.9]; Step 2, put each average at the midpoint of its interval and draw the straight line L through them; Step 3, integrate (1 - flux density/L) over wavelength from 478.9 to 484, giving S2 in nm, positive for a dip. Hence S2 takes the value 0.60 nm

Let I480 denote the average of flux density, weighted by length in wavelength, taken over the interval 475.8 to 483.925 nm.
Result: 13.5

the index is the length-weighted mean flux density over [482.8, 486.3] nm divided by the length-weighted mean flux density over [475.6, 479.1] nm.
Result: 1.5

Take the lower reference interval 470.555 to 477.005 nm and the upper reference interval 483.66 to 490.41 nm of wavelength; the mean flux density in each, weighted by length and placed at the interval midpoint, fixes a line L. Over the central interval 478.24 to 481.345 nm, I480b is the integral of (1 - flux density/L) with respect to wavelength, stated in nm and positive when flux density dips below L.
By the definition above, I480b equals 0.43 nm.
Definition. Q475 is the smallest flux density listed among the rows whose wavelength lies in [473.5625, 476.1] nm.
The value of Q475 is 11.04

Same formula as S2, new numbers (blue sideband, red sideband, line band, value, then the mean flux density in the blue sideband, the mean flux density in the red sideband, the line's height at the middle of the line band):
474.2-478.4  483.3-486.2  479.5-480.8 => 0.22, 12.6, 17.3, 14.7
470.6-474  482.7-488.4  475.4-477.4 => 0.26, 13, 17.6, 14.4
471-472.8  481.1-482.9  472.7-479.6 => 0.25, 12.7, 13.9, 13.2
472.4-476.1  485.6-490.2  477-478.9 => 0.23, 12.9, 17.6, 14.2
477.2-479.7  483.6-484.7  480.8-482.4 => -0.04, 12.7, 14.4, 13.7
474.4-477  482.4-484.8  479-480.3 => 0.13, 12.5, 15.6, 14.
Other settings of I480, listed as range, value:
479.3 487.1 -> 16.2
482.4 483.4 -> 17.3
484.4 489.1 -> 17.4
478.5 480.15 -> 12.4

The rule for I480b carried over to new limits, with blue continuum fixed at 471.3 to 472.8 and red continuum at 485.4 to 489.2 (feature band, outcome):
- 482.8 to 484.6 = 0.052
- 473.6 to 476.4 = 0.194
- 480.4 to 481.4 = 0.178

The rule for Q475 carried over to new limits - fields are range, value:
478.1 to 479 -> 10.42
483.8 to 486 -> 13.33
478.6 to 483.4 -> 11.09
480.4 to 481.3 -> 11.56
